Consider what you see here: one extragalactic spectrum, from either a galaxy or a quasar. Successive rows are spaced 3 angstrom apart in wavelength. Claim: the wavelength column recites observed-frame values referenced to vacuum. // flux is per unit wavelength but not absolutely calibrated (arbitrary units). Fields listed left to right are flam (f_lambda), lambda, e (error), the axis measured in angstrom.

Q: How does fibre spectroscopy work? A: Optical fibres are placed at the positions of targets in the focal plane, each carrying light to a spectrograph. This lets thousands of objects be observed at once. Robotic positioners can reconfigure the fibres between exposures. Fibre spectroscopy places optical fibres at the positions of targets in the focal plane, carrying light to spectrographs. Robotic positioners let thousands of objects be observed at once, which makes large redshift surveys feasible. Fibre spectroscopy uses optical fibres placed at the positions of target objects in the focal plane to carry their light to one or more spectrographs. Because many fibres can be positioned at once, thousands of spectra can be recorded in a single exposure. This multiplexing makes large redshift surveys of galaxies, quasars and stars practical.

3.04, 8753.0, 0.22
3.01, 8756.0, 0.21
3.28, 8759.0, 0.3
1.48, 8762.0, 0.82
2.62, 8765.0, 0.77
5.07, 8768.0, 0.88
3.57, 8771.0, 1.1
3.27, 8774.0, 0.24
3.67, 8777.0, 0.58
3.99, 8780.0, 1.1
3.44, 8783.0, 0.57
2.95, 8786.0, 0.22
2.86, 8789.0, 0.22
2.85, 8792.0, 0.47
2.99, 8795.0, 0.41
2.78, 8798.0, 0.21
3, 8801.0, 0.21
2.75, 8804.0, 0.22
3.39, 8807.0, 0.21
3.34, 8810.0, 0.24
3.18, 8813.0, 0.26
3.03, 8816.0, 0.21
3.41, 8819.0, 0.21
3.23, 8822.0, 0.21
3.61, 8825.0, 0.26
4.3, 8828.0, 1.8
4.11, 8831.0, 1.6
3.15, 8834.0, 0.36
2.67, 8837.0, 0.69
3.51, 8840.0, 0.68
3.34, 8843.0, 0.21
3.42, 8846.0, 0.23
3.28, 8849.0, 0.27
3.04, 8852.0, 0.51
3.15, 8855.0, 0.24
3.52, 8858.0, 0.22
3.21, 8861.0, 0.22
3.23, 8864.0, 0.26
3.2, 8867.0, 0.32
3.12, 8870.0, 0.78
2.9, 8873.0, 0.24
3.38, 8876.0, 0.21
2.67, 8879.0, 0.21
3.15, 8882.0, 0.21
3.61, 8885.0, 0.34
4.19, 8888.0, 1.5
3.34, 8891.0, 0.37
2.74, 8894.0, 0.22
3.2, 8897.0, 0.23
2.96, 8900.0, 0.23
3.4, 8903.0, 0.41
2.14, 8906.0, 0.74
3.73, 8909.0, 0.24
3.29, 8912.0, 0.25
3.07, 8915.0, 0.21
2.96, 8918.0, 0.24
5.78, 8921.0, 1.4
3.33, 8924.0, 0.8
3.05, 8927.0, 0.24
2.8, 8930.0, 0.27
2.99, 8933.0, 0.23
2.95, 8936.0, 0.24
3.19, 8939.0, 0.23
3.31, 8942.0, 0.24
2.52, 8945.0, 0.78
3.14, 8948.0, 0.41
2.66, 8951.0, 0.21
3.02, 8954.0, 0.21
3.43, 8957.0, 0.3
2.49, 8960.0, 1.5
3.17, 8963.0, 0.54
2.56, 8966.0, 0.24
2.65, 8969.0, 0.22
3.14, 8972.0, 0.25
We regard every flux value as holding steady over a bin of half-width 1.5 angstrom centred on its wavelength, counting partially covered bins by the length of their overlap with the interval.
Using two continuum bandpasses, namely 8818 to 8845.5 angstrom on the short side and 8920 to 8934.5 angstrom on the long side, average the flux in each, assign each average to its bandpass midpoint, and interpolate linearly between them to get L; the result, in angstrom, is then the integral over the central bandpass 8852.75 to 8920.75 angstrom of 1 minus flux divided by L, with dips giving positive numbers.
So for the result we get 5.1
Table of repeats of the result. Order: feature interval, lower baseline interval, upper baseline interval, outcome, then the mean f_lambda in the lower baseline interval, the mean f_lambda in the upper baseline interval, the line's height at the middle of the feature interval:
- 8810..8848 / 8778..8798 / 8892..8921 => -2.8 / 3.16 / 3.2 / 3.18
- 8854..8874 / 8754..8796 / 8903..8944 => 0.3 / 3.22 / 3.27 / 3.25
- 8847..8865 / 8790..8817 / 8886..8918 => -0.7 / 3.03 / 3.2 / 3.12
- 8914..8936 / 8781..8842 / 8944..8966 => -3.2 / 3.23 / 2.9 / 2.97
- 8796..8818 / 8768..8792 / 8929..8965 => 2.0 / 3.46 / 2.97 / 3.38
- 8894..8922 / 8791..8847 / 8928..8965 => -2.4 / 3.27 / 2.97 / 3.06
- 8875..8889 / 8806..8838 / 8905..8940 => -0.1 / 3.41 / 3.29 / 3.34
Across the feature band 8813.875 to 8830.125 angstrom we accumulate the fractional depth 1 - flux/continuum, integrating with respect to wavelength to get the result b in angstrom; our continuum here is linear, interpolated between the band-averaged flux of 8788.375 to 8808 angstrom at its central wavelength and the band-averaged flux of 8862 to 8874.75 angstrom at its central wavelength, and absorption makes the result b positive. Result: -2.84 angstrom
